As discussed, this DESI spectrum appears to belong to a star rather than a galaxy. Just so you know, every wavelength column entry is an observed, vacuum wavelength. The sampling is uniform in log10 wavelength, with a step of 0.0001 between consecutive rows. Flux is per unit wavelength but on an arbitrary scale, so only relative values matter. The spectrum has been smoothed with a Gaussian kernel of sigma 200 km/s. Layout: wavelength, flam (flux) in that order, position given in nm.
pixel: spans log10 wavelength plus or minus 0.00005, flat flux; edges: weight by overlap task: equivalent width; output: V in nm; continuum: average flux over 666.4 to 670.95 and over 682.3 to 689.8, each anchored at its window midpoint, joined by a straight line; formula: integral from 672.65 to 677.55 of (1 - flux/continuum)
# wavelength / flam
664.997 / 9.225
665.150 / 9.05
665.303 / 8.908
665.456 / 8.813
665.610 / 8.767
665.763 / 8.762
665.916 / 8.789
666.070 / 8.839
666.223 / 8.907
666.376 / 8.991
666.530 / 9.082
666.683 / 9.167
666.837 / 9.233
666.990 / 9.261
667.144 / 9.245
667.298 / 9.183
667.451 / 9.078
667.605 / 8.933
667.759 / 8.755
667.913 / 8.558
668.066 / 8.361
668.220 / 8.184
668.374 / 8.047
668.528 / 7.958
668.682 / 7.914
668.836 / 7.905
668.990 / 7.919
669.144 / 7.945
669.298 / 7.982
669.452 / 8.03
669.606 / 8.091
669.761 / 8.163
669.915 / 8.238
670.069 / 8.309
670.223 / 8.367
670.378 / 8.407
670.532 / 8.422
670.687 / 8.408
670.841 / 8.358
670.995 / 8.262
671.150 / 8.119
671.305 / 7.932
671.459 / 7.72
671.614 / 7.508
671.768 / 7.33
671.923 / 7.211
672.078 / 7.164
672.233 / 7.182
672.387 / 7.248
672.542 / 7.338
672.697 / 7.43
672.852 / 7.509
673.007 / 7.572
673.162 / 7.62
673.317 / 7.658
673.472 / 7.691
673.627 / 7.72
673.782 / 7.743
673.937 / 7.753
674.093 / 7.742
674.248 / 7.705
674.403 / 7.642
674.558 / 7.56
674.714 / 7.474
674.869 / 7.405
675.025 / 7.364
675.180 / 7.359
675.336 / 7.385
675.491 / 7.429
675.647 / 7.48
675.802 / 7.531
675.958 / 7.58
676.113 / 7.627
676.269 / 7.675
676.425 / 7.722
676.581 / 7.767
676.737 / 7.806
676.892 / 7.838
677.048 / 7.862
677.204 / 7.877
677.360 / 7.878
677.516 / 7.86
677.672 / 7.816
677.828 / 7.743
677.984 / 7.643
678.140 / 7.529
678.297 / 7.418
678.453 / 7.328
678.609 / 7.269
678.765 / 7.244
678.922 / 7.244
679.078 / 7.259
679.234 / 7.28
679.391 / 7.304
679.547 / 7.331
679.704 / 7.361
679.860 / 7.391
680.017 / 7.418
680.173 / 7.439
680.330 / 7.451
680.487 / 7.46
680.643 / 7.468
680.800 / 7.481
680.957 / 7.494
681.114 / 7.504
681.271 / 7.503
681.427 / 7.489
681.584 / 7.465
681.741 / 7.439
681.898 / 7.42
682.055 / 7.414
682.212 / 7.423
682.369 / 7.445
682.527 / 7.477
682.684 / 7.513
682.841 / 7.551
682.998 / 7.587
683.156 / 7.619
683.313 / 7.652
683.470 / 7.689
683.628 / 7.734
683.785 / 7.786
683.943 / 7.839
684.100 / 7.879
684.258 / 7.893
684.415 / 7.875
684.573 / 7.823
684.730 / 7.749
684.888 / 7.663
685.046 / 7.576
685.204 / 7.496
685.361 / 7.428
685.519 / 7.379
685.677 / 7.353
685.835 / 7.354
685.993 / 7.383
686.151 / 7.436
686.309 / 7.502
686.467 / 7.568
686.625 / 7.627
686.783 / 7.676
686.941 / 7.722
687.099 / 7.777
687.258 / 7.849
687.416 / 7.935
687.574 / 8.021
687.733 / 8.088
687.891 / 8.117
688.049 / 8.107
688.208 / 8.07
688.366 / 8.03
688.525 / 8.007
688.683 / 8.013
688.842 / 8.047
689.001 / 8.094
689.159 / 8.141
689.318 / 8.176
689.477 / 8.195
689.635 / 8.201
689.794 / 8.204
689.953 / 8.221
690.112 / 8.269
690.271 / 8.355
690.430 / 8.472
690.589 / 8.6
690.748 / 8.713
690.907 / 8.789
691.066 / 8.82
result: 0.35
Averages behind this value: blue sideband 8.47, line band 7.63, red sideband 7.77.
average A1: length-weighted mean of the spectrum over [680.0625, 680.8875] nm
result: 7.46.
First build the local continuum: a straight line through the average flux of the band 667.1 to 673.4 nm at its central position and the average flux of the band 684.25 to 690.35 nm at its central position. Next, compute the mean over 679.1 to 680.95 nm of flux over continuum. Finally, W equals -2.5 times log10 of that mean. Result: 0.076 mag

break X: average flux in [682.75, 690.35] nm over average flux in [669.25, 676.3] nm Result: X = 1.0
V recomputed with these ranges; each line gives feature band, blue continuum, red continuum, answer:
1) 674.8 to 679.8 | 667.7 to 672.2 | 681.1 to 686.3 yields 0.16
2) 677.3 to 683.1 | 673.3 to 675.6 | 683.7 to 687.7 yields 0.12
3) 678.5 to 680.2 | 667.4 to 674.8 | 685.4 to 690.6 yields 0.13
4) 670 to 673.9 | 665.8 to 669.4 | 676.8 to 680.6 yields 0.20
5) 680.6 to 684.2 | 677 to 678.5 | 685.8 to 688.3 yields 0.08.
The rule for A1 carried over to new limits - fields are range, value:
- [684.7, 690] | 7.83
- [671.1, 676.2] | 7.53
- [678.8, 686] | 7.52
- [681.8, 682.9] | 7.46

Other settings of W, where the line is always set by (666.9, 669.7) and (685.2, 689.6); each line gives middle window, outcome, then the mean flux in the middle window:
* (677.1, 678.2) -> 0.05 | 7.77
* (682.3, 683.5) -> 0.06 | 7.56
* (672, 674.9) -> 0.10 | 7.54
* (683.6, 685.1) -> 0.02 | 7.79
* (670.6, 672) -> 0.06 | 7.88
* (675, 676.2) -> 0.10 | 7.48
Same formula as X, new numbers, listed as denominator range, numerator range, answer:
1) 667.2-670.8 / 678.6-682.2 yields 0.89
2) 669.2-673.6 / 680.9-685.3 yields 0.97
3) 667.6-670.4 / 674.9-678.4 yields 0.93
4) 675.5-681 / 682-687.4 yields 1.01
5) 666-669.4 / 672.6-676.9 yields 0.88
